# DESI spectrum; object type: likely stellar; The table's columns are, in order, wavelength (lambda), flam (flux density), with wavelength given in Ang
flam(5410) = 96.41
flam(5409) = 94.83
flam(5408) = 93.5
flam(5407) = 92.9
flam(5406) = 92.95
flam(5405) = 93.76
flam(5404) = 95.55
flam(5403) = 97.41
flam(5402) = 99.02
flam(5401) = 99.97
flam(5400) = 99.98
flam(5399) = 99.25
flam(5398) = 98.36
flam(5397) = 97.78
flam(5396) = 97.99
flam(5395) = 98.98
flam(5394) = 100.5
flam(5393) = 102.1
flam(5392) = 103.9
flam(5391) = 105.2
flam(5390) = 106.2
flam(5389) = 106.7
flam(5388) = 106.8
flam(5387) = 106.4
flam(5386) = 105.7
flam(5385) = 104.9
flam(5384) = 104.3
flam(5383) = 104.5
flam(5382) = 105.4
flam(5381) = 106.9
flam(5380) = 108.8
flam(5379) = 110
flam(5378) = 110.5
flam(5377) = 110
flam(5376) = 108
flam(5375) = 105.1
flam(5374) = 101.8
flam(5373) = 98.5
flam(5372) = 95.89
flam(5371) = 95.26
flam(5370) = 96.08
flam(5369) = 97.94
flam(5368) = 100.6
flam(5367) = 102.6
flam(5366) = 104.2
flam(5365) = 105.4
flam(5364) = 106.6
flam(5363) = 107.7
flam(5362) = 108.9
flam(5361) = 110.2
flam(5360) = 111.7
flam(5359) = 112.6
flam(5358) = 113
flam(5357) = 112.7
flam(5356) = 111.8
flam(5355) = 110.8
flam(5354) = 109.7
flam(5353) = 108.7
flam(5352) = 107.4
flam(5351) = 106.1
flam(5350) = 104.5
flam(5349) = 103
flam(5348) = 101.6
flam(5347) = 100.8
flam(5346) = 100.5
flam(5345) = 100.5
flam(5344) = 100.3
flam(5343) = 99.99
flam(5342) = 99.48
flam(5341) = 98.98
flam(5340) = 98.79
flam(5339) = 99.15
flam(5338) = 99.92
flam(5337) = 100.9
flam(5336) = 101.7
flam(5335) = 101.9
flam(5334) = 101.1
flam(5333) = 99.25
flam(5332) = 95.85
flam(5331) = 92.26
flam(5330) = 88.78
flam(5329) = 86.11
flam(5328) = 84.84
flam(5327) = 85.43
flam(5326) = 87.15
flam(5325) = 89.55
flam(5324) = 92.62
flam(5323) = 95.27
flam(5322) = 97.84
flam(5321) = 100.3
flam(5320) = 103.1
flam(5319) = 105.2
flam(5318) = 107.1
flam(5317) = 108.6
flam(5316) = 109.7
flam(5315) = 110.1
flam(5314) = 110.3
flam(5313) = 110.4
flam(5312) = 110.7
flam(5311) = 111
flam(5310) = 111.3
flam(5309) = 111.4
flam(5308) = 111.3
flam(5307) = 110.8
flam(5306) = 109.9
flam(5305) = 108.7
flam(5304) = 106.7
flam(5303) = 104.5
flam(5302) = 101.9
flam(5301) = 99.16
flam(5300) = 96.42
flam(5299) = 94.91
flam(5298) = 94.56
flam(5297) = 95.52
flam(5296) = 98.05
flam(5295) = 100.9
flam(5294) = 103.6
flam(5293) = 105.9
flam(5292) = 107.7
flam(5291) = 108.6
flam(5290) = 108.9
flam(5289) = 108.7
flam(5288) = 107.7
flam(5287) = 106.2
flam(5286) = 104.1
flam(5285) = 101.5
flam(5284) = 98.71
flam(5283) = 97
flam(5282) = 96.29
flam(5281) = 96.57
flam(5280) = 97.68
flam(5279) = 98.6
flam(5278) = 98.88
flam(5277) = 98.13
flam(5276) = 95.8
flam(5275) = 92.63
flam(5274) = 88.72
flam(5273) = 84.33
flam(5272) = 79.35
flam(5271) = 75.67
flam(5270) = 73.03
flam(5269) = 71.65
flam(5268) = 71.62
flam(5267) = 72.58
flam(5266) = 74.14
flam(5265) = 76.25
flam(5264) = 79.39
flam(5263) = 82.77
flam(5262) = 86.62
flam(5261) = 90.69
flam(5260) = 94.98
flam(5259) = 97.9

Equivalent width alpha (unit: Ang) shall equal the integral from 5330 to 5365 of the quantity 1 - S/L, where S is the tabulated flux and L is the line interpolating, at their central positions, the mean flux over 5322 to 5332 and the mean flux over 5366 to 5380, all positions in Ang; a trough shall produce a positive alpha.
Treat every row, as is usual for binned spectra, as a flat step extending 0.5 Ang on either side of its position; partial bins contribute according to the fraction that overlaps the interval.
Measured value -3.00 Ang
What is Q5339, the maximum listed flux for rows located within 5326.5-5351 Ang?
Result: 106.1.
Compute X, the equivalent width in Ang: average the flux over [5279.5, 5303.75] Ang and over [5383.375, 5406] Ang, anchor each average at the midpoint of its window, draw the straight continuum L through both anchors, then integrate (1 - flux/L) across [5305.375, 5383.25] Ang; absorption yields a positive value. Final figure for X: -1.5 Ang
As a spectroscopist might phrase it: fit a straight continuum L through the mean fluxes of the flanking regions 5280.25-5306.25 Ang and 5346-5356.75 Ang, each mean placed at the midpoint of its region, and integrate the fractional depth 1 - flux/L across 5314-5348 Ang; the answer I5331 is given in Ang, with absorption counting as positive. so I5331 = 2.07 Ang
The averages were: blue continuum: 102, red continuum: 106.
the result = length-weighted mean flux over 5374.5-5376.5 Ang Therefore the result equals 107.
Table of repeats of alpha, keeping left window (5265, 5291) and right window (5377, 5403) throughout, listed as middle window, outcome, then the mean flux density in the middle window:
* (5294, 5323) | -3.0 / 105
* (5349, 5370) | -1.4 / 107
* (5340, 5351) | -0.2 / 101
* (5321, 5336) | 0.6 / 93.3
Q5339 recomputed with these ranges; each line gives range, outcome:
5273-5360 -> 113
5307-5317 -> 111.4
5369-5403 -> 110.5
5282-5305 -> 108.9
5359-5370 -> 112.6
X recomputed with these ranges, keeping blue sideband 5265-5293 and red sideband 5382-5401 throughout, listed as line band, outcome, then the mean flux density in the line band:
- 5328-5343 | 0.1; 97.1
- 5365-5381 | -0.3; 103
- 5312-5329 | -0.6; 99.8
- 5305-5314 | -1.4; 111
